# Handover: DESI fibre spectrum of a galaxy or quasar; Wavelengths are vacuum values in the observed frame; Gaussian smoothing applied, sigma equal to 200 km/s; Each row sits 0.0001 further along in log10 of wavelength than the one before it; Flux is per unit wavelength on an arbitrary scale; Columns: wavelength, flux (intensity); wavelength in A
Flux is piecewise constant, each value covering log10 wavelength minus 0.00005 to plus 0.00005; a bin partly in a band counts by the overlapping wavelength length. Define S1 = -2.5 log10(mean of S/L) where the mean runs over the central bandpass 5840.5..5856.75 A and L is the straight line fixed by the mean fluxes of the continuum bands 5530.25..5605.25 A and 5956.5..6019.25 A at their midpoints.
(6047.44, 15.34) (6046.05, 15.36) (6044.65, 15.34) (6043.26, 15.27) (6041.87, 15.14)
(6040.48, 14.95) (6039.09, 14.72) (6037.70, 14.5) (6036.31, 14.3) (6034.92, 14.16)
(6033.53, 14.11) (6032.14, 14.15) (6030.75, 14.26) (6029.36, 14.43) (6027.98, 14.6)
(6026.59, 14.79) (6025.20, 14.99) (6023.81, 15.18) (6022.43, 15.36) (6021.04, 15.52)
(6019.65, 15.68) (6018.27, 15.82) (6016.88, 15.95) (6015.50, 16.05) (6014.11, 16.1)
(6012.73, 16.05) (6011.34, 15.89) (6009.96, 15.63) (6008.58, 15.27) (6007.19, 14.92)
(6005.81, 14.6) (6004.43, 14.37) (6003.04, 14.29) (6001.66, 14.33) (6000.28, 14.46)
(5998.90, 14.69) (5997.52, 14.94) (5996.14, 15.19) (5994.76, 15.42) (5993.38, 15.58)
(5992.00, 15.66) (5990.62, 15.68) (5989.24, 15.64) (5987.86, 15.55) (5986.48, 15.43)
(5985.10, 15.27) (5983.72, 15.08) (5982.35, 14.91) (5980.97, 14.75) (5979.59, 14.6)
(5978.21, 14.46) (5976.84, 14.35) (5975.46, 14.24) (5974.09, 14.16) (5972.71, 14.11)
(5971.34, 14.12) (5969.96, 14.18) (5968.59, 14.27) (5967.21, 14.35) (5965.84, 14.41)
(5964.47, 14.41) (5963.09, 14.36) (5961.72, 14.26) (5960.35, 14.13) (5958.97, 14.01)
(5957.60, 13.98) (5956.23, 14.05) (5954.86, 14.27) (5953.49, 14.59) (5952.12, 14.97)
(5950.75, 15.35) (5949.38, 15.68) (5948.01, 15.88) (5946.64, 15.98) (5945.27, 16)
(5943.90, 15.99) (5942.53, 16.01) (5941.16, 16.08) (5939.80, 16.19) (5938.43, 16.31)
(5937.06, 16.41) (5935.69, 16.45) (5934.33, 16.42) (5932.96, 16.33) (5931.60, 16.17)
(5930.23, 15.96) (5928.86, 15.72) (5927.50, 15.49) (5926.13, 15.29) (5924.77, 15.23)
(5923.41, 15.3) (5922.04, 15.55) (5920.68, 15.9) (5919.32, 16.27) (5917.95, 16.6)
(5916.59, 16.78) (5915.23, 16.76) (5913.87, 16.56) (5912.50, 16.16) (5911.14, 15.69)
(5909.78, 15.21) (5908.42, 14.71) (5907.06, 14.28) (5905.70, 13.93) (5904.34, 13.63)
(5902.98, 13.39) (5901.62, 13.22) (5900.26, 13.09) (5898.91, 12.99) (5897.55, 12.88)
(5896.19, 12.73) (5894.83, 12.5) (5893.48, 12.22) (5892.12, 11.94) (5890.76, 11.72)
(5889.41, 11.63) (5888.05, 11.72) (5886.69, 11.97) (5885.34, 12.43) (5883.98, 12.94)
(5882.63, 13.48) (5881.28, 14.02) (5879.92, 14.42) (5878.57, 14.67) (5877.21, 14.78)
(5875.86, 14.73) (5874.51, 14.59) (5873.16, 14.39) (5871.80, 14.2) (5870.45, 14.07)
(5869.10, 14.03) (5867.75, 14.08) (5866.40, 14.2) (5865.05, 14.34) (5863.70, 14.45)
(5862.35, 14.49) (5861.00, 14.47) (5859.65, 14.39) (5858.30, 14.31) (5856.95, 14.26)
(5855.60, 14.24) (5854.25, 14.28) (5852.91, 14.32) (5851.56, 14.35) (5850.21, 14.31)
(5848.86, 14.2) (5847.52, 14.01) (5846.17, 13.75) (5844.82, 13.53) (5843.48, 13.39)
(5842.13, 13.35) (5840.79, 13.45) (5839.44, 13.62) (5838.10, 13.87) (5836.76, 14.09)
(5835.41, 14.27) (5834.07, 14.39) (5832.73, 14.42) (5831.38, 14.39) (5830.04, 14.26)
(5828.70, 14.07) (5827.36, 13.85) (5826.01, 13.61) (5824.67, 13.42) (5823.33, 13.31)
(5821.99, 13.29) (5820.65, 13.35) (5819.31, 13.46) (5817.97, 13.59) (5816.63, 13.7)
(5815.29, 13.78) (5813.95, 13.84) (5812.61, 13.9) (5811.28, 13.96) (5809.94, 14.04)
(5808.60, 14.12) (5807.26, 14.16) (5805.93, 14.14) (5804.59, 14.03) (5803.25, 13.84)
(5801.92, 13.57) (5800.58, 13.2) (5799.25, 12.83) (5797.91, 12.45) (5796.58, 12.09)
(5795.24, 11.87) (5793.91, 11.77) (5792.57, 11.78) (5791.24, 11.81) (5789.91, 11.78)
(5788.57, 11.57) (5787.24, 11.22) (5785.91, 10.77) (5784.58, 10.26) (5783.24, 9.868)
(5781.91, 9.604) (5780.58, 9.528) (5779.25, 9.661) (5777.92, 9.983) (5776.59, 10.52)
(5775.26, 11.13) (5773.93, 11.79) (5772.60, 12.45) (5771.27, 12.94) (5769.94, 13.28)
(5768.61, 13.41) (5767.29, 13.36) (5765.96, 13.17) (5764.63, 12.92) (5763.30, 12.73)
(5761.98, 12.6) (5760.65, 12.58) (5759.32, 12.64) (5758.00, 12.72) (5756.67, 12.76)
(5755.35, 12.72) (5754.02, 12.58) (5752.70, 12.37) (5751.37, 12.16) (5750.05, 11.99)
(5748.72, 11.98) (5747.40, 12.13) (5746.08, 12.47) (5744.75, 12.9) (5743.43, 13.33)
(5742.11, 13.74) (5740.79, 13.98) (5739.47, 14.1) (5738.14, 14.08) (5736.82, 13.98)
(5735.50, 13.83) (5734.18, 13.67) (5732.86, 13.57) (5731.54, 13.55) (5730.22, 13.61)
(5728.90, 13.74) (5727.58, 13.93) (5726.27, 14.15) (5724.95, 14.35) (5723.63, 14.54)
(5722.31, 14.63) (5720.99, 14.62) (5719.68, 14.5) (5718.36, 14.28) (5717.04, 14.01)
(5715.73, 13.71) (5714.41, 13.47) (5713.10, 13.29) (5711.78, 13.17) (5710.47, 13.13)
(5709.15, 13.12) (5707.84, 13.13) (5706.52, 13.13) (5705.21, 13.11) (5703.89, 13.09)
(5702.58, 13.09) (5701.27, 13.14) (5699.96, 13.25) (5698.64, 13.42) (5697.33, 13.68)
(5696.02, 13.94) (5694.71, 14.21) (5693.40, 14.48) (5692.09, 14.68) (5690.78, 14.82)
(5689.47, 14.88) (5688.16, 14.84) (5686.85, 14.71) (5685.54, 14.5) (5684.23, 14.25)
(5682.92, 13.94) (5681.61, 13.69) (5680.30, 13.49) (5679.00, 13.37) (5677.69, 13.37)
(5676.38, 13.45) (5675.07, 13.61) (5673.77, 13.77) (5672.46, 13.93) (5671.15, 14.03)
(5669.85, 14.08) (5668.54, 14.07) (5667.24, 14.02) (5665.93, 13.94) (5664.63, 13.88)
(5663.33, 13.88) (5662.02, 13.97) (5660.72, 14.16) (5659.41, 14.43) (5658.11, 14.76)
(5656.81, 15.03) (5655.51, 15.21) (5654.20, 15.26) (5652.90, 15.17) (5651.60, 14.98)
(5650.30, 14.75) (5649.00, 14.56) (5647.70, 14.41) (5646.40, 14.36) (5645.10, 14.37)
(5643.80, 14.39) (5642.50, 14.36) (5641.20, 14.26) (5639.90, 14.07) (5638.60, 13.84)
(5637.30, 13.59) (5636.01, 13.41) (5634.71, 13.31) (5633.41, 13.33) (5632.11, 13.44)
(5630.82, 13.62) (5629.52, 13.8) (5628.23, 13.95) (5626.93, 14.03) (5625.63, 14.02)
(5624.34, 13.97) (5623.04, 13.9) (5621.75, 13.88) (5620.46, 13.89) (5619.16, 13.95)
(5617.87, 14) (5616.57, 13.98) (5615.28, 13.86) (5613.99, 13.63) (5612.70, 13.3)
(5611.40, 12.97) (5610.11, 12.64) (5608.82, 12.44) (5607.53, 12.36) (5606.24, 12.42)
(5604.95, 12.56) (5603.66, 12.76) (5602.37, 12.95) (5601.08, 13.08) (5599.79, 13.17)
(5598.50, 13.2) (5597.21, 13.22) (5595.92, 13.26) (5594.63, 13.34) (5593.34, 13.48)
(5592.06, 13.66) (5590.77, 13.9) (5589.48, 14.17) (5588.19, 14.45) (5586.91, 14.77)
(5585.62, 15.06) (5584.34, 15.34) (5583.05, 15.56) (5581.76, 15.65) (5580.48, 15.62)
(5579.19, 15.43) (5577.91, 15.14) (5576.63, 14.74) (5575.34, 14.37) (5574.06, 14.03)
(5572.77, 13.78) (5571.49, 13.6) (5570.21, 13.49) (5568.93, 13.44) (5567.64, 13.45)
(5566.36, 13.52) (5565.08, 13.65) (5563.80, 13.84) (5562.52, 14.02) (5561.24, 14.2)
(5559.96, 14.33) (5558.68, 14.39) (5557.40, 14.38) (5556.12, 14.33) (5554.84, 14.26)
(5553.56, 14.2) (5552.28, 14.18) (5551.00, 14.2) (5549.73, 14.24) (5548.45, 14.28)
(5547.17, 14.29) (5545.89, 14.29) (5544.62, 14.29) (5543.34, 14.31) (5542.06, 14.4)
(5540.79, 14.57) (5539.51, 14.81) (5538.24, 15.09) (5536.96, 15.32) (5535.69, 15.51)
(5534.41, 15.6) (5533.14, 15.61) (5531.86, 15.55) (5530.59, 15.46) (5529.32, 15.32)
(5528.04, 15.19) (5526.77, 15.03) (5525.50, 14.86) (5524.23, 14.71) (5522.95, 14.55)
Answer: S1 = 0.06 mag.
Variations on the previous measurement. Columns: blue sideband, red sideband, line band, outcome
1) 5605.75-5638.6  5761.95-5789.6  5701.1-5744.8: -0.13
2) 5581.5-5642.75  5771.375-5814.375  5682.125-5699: -0.11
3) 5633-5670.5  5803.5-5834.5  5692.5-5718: 0.05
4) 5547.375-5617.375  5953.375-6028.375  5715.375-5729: 0.00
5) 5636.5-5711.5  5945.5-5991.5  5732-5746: 0.04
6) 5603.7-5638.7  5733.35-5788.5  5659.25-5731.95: -0.08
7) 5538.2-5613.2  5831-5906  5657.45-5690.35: -0.01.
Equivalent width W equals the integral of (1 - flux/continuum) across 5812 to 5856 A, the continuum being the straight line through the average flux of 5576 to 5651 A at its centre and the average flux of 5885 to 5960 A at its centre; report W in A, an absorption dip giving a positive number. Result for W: 2.0 A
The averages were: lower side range 13.9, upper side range 14.8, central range 13.9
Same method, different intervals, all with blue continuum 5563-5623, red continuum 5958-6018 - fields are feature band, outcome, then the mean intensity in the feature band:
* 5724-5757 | 2.2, 13.3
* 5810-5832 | 1.0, 13.7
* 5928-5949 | -1.9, 16.1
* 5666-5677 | 0.1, 13.9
